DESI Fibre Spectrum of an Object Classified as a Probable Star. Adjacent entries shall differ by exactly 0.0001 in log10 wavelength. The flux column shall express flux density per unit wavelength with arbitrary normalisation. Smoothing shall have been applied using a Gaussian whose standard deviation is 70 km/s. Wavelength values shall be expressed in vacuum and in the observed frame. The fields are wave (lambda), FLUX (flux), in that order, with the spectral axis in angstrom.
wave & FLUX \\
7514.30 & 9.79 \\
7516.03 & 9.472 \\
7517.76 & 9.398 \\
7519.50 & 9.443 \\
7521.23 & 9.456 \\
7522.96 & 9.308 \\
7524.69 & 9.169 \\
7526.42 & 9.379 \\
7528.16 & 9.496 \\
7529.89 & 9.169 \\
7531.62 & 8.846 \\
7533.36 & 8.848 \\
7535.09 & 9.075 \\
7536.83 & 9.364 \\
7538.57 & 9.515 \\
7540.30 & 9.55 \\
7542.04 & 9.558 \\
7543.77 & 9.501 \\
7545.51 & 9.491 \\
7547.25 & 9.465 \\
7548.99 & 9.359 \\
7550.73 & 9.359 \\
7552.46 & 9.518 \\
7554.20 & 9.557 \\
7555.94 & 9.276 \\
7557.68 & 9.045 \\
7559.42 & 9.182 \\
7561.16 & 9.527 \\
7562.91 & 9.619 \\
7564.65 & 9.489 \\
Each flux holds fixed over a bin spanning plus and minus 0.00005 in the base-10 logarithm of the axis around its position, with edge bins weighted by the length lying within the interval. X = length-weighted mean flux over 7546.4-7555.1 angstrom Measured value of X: 9.46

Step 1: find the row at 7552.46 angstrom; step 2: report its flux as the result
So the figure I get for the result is 9.518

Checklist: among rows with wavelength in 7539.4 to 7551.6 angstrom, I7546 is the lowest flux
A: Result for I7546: 9.359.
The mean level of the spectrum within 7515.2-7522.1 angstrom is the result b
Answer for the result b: 9.44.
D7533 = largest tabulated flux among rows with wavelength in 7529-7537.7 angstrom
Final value 9.364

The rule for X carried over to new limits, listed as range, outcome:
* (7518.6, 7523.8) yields 9.39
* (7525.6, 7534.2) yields 9.14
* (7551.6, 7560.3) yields 9.32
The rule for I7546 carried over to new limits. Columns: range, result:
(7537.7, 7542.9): 9.515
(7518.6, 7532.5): 8.846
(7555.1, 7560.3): 9.045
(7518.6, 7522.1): 9.443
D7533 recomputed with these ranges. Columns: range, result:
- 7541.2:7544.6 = 9.558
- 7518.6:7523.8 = 9.456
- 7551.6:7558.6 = 9.557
